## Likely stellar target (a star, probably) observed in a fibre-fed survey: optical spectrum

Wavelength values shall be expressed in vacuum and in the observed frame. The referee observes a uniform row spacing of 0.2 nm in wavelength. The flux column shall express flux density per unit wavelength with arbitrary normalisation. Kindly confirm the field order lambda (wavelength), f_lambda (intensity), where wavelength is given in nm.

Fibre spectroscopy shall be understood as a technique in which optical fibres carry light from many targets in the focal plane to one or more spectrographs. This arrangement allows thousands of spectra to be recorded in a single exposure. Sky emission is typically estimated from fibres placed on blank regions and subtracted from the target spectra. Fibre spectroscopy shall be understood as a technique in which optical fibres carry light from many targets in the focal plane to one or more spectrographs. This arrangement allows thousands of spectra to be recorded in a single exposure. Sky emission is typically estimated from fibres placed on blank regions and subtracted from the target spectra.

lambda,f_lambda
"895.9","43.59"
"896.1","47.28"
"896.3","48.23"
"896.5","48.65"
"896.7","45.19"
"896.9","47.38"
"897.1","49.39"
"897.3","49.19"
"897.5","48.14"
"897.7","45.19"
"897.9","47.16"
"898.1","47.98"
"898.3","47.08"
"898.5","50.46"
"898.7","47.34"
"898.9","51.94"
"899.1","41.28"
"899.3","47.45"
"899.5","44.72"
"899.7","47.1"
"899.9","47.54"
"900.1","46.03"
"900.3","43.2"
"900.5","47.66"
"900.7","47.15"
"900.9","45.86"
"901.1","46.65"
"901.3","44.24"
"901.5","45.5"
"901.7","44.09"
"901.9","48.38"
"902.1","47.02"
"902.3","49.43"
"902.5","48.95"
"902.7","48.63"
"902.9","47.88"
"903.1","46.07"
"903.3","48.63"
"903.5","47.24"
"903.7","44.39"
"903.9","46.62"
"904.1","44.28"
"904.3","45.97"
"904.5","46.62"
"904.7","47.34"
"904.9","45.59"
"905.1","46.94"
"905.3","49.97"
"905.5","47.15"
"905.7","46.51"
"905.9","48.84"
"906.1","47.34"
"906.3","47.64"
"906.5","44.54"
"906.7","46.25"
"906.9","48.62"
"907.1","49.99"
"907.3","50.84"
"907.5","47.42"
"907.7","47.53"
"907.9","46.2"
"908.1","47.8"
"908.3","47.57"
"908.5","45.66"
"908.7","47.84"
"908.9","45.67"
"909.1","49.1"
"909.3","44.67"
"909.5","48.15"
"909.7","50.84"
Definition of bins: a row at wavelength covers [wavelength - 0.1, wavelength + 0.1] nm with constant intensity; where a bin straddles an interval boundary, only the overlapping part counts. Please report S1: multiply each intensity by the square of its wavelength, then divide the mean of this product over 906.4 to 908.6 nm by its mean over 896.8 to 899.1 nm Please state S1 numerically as 1.01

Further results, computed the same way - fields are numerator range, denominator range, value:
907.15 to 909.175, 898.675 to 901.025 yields 1.04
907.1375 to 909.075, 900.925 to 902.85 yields 1.03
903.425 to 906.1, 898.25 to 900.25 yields 1.01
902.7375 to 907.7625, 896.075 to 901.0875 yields 1.02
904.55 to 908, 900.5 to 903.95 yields 1.02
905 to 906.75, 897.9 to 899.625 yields 1.02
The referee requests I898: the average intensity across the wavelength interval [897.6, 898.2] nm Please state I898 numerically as 46.8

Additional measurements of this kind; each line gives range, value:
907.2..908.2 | 48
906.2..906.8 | 46.1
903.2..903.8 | 46.8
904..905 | 46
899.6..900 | 47.3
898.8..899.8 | 46.5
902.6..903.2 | 47.5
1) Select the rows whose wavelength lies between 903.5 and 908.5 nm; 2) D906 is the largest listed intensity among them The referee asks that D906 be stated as 50.84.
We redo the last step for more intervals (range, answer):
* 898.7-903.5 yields 51.94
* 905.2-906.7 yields 49.97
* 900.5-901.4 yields 47.66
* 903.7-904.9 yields 47.34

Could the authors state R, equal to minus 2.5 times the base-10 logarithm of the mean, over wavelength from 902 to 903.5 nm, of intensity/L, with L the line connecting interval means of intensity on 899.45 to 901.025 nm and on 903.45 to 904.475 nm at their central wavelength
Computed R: -0.05 mag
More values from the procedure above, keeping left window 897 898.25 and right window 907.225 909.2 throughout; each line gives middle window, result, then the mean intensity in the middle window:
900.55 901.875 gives 0.044 mag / 45.8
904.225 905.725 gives 0.013 mag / 47.1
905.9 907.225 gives 0.000 mag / 47.6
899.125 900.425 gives 0.046 mag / 45.8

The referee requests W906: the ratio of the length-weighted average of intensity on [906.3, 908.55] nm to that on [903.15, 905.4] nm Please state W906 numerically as 1.02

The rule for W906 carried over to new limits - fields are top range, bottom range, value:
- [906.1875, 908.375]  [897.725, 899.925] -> 1.01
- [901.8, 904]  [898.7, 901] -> 1.03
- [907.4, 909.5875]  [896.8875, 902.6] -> 1.00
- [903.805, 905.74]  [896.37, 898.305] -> 0.98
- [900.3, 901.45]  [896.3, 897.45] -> 0.96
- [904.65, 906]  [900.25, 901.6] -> 1.04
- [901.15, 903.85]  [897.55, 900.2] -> 1.00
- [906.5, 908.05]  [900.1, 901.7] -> 1.05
